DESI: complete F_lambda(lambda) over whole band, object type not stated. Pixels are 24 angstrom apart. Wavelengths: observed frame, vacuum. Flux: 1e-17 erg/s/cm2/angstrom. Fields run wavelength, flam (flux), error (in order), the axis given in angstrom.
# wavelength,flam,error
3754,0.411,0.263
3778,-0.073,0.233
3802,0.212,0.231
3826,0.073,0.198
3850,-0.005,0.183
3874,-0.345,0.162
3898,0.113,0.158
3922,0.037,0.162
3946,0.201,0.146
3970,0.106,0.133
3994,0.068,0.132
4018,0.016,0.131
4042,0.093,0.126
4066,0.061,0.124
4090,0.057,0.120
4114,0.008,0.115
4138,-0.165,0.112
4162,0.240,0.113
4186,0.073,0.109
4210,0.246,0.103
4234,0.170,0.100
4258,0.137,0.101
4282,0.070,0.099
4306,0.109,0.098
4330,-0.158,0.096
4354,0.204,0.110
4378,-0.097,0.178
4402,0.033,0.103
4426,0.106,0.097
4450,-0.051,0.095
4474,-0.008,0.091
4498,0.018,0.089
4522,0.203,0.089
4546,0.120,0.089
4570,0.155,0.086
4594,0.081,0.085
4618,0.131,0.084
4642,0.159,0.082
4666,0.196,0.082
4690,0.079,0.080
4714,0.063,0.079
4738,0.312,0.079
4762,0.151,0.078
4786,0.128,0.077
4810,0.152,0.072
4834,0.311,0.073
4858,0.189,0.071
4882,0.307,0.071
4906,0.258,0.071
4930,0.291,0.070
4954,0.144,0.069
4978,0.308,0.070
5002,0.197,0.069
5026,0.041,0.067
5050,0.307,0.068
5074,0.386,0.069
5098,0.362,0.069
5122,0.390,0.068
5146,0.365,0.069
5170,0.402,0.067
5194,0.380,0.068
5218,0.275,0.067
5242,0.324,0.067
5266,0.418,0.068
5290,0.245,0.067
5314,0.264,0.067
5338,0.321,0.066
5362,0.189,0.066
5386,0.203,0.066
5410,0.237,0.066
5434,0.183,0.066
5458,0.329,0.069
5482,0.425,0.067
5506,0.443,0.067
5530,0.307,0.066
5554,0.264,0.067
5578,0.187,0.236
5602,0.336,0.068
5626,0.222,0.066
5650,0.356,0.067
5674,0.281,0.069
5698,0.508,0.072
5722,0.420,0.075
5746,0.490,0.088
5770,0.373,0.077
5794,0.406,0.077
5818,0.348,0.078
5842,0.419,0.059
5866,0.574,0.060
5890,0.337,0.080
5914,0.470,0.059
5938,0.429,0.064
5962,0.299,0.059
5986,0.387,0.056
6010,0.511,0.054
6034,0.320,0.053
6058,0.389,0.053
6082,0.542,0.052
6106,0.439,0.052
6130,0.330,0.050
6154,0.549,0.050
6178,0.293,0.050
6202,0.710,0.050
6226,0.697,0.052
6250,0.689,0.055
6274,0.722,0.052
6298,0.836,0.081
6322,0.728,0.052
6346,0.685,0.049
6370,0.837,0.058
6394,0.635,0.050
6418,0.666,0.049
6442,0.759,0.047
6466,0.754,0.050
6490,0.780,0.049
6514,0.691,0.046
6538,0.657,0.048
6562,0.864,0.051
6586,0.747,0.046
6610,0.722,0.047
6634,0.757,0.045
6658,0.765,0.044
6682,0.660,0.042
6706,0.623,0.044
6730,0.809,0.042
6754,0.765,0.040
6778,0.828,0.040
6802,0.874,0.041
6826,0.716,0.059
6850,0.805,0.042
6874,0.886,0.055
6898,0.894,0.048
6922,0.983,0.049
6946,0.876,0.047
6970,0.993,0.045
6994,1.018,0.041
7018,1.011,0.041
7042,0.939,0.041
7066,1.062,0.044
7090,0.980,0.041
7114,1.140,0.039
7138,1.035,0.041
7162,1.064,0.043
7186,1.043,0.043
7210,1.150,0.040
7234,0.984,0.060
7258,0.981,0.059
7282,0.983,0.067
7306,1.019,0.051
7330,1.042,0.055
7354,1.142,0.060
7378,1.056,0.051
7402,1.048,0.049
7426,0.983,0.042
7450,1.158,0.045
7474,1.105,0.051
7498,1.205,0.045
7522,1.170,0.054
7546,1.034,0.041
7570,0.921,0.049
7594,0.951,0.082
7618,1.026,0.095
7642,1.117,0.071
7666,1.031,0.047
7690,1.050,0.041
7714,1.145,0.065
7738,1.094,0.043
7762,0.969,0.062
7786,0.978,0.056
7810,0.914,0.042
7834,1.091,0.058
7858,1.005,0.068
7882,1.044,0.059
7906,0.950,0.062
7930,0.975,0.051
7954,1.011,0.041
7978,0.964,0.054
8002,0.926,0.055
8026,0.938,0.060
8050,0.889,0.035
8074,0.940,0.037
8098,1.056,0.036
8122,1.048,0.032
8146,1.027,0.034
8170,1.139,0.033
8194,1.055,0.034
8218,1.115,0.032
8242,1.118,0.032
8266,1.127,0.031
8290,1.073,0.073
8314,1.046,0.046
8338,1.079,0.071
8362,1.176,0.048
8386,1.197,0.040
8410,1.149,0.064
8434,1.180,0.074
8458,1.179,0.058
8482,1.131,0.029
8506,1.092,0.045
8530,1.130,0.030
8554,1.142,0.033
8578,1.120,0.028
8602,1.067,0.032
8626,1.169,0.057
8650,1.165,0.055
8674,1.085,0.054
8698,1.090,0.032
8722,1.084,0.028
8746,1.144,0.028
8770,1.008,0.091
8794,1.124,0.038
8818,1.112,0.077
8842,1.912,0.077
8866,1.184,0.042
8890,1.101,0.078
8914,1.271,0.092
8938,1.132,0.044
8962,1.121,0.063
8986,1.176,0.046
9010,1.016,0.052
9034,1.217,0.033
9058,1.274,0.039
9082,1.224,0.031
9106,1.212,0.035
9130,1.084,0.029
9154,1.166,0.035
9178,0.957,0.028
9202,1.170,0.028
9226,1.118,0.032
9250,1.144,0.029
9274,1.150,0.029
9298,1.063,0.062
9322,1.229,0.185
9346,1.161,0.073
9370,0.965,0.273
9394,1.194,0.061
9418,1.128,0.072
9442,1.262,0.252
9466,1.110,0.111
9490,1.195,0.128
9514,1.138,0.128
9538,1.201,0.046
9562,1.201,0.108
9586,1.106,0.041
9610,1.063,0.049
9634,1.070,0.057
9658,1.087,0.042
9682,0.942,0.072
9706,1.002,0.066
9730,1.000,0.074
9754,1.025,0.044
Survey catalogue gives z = 0.56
